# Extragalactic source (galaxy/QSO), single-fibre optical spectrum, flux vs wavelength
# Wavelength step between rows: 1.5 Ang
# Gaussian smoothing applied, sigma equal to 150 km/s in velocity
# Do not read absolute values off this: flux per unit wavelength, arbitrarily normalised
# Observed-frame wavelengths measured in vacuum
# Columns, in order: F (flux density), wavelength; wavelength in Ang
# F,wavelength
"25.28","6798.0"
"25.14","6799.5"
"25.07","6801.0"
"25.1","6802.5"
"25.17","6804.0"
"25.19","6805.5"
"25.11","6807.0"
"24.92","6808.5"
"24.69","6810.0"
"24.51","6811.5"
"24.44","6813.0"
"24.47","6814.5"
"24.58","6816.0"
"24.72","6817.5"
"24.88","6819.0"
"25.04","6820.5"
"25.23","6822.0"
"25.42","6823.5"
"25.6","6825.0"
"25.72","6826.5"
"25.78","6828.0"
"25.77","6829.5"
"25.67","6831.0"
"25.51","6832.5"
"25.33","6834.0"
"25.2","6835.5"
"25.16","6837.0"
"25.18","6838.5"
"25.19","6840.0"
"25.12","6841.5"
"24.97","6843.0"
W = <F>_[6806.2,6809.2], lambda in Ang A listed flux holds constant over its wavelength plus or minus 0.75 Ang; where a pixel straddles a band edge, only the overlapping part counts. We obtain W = 25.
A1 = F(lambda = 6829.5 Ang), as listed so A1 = 25.77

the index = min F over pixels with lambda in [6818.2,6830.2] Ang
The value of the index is 24.88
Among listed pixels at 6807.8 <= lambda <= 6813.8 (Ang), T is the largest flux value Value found 24.92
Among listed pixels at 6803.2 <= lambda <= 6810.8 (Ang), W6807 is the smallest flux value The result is 24.69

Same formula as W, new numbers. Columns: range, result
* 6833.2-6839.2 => 25.2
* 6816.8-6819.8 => 24.8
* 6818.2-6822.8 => 25.1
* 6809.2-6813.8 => 24.5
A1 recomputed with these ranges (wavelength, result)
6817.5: 24.72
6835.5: 25.2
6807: 25.11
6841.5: 25.12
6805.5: 25.19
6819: 24.88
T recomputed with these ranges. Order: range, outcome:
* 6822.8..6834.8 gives 25.78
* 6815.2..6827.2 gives 25.72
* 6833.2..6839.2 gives 25.33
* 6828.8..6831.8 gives 25.77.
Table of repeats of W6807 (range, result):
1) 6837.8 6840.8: 25.18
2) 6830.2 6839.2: 25.16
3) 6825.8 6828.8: 25.72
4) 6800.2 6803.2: 25.07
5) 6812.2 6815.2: 24.44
